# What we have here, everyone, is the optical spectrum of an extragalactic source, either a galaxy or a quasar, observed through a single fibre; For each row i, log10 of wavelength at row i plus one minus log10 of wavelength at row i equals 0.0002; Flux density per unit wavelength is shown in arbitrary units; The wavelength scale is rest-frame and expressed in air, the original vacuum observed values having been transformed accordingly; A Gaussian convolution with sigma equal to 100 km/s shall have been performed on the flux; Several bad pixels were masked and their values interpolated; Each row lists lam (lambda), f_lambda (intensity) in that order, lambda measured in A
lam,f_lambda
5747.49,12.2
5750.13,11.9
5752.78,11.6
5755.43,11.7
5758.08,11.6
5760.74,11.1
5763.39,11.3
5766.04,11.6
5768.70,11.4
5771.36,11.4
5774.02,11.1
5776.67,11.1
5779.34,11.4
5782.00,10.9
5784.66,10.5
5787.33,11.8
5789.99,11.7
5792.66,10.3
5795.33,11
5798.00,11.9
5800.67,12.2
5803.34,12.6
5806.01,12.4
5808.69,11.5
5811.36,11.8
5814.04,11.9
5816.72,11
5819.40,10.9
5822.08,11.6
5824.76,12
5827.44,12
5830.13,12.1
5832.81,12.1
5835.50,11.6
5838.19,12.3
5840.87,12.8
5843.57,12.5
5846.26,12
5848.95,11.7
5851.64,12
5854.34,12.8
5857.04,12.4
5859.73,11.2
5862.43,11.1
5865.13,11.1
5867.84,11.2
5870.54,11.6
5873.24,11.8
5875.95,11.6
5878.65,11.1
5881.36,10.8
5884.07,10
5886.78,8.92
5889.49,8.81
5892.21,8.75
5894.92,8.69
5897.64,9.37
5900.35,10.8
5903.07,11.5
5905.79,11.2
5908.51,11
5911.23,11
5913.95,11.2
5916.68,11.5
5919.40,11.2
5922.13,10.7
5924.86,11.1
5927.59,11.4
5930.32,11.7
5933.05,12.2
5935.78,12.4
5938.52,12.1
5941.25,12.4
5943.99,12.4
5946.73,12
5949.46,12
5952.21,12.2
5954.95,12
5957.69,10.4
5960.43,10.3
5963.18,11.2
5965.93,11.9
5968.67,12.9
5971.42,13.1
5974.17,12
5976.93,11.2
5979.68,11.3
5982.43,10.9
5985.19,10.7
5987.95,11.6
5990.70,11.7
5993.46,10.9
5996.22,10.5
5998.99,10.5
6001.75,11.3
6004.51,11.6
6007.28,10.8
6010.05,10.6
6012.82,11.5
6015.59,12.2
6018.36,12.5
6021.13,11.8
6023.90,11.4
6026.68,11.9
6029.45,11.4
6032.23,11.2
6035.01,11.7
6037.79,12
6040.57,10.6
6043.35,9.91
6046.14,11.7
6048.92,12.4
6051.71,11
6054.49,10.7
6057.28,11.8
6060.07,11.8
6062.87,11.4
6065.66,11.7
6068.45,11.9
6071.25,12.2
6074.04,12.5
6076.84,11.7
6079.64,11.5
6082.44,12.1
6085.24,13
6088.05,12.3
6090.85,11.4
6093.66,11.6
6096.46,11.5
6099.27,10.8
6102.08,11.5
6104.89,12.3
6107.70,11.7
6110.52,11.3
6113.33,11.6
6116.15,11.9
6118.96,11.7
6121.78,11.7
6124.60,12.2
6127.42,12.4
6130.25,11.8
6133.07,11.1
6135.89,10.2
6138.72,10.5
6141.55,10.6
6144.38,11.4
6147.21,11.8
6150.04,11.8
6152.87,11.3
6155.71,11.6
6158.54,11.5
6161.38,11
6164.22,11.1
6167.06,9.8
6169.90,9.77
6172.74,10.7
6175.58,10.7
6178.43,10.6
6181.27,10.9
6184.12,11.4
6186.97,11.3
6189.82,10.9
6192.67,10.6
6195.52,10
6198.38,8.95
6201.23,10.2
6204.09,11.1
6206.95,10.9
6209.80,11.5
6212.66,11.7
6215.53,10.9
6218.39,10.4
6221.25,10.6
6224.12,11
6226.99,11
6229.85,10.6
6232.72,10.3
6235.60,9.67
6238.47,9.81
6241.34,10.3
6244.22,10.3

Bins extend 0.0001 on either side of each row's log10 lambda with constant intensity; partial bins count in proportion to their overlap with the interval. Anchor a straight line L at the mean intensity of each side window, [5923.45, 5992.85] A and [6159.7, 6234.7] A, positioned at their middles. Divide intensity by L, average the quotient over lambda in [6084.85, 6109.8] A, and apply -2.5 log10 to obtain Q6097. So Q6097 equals -0.058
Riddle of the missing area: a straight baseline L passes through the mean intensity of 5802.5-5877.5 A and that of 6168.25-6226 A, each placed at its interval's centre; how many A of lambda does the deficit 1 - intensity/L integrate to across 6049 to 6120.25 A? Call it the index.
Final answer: -4.3 A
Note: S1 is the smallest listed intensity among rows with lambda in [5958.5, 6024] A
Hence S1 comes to 10.3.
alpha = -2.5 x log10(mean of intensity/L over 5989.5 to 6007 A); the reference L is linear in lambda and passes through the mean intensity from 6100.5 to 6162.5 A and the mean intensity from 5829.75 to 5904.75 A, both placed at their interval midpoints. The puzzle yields 0.026 mag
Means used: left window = 11.2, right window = 11.5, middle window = 11.1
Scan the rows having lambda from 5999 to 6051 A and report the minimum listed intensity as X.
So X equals 9.91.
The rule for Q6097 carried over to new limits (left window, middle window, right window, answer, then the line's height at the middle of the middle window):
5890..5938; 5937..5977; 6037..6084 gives -0.07 mag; 11.1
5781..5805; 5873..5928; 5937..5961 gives 0.11 mag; 11.7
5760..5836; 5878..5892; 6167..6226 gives 0.16 mag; 11.3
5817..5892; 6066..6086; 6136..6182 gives -0.10 mag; 11.1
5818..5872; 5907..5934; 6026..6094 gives 0.05 mag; 11.8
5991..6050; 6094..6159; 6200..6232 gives -0.04 mag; 11.1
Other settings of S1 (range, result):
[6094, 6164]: 10.2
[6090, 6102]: 10.8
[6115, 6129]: 11.7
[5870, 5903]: 8.69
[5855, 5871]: 11.1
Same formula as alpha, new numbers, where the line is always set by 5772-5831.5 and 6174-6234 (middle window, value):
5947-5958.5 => -0.05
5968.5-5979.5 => -0.09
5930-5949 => -0.09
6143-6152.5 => -0.08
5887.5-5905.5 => 0.17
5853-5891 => 0.04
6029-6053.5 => -0.02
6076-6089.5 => -0.11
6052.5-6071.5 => -0.05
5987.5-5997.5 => 0.00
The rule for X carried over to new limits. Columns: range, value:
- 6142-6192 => 9.77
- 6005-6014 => 10.6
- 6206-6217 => 10.9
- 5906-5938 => 10.7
